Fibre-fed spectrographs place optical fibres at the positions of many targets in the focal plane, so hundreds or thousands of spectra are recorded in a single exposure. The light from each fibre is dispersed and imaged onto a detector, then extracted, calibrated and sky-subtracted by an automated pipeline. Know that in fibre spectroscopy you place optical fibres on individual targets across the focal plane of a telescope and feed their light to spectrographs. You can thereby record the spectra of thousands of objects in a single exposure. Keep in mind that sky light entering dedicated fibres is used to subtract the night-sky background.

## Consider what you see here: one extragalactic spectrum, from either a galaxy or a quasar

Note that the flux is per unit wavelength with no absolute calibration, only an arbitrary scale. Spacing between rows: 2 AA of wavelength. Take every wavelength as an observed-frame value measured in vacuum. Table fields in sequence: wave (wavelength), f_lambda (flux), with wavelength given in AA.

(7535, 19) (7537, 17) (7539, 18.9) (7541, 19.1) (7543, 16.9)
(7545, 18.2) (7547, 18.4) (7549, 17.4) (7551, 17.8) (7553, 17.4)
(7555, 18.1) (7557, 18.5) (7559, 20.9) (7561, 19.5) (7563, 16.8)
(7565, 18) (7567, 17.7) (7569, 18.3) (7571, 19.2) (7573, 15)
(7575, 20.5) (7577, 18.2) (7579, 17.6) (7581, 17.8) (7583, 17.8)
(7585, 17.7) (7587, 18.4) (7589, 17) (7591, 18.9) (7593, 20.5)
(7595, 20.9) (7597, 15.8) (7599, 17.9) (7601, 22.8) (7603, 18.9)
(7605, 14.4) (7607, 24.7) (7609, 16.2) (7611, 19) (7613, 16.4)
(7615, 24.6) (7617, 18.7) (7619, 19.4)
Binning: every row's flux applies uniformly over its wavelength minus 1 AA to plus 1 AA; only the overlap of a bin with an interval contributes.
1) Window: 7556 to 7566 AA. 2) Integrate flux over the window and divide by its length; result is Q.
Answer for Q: 18.7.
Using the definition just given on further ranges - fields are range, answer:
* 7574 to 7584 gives 18.4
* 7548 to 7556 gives 17.7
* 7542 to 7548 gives 17.8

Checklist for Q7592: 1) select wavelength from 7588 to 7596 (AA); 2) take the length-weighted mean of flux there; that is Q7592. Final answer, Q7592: 19.3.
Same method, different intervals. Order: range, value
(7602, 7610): 18.5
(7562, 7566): 17.4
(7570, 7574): 17.1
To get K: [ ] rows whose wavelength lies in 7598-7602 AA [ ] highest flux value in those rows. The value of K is 22.8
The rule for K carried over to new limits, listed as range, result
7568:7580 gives 20.5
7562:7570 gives 18.3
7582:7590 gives 18.4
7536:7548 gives 19.1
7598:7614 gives 24.7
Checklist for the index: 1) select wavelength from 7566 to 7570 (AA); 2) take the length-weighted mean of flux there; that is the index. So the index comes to 18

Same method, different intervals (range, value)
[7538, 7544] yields 18.3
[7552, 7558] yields 18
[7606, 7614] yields 19.1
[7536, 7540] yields 17.9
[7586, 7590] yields 17.7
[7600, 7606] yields 18.7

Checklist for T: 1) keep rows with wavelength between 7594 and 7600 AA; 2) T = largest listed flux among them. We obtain 20.9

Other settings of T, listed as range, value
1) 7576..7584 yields 18.2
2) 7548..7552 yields 17.8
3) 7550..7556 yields 18.1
